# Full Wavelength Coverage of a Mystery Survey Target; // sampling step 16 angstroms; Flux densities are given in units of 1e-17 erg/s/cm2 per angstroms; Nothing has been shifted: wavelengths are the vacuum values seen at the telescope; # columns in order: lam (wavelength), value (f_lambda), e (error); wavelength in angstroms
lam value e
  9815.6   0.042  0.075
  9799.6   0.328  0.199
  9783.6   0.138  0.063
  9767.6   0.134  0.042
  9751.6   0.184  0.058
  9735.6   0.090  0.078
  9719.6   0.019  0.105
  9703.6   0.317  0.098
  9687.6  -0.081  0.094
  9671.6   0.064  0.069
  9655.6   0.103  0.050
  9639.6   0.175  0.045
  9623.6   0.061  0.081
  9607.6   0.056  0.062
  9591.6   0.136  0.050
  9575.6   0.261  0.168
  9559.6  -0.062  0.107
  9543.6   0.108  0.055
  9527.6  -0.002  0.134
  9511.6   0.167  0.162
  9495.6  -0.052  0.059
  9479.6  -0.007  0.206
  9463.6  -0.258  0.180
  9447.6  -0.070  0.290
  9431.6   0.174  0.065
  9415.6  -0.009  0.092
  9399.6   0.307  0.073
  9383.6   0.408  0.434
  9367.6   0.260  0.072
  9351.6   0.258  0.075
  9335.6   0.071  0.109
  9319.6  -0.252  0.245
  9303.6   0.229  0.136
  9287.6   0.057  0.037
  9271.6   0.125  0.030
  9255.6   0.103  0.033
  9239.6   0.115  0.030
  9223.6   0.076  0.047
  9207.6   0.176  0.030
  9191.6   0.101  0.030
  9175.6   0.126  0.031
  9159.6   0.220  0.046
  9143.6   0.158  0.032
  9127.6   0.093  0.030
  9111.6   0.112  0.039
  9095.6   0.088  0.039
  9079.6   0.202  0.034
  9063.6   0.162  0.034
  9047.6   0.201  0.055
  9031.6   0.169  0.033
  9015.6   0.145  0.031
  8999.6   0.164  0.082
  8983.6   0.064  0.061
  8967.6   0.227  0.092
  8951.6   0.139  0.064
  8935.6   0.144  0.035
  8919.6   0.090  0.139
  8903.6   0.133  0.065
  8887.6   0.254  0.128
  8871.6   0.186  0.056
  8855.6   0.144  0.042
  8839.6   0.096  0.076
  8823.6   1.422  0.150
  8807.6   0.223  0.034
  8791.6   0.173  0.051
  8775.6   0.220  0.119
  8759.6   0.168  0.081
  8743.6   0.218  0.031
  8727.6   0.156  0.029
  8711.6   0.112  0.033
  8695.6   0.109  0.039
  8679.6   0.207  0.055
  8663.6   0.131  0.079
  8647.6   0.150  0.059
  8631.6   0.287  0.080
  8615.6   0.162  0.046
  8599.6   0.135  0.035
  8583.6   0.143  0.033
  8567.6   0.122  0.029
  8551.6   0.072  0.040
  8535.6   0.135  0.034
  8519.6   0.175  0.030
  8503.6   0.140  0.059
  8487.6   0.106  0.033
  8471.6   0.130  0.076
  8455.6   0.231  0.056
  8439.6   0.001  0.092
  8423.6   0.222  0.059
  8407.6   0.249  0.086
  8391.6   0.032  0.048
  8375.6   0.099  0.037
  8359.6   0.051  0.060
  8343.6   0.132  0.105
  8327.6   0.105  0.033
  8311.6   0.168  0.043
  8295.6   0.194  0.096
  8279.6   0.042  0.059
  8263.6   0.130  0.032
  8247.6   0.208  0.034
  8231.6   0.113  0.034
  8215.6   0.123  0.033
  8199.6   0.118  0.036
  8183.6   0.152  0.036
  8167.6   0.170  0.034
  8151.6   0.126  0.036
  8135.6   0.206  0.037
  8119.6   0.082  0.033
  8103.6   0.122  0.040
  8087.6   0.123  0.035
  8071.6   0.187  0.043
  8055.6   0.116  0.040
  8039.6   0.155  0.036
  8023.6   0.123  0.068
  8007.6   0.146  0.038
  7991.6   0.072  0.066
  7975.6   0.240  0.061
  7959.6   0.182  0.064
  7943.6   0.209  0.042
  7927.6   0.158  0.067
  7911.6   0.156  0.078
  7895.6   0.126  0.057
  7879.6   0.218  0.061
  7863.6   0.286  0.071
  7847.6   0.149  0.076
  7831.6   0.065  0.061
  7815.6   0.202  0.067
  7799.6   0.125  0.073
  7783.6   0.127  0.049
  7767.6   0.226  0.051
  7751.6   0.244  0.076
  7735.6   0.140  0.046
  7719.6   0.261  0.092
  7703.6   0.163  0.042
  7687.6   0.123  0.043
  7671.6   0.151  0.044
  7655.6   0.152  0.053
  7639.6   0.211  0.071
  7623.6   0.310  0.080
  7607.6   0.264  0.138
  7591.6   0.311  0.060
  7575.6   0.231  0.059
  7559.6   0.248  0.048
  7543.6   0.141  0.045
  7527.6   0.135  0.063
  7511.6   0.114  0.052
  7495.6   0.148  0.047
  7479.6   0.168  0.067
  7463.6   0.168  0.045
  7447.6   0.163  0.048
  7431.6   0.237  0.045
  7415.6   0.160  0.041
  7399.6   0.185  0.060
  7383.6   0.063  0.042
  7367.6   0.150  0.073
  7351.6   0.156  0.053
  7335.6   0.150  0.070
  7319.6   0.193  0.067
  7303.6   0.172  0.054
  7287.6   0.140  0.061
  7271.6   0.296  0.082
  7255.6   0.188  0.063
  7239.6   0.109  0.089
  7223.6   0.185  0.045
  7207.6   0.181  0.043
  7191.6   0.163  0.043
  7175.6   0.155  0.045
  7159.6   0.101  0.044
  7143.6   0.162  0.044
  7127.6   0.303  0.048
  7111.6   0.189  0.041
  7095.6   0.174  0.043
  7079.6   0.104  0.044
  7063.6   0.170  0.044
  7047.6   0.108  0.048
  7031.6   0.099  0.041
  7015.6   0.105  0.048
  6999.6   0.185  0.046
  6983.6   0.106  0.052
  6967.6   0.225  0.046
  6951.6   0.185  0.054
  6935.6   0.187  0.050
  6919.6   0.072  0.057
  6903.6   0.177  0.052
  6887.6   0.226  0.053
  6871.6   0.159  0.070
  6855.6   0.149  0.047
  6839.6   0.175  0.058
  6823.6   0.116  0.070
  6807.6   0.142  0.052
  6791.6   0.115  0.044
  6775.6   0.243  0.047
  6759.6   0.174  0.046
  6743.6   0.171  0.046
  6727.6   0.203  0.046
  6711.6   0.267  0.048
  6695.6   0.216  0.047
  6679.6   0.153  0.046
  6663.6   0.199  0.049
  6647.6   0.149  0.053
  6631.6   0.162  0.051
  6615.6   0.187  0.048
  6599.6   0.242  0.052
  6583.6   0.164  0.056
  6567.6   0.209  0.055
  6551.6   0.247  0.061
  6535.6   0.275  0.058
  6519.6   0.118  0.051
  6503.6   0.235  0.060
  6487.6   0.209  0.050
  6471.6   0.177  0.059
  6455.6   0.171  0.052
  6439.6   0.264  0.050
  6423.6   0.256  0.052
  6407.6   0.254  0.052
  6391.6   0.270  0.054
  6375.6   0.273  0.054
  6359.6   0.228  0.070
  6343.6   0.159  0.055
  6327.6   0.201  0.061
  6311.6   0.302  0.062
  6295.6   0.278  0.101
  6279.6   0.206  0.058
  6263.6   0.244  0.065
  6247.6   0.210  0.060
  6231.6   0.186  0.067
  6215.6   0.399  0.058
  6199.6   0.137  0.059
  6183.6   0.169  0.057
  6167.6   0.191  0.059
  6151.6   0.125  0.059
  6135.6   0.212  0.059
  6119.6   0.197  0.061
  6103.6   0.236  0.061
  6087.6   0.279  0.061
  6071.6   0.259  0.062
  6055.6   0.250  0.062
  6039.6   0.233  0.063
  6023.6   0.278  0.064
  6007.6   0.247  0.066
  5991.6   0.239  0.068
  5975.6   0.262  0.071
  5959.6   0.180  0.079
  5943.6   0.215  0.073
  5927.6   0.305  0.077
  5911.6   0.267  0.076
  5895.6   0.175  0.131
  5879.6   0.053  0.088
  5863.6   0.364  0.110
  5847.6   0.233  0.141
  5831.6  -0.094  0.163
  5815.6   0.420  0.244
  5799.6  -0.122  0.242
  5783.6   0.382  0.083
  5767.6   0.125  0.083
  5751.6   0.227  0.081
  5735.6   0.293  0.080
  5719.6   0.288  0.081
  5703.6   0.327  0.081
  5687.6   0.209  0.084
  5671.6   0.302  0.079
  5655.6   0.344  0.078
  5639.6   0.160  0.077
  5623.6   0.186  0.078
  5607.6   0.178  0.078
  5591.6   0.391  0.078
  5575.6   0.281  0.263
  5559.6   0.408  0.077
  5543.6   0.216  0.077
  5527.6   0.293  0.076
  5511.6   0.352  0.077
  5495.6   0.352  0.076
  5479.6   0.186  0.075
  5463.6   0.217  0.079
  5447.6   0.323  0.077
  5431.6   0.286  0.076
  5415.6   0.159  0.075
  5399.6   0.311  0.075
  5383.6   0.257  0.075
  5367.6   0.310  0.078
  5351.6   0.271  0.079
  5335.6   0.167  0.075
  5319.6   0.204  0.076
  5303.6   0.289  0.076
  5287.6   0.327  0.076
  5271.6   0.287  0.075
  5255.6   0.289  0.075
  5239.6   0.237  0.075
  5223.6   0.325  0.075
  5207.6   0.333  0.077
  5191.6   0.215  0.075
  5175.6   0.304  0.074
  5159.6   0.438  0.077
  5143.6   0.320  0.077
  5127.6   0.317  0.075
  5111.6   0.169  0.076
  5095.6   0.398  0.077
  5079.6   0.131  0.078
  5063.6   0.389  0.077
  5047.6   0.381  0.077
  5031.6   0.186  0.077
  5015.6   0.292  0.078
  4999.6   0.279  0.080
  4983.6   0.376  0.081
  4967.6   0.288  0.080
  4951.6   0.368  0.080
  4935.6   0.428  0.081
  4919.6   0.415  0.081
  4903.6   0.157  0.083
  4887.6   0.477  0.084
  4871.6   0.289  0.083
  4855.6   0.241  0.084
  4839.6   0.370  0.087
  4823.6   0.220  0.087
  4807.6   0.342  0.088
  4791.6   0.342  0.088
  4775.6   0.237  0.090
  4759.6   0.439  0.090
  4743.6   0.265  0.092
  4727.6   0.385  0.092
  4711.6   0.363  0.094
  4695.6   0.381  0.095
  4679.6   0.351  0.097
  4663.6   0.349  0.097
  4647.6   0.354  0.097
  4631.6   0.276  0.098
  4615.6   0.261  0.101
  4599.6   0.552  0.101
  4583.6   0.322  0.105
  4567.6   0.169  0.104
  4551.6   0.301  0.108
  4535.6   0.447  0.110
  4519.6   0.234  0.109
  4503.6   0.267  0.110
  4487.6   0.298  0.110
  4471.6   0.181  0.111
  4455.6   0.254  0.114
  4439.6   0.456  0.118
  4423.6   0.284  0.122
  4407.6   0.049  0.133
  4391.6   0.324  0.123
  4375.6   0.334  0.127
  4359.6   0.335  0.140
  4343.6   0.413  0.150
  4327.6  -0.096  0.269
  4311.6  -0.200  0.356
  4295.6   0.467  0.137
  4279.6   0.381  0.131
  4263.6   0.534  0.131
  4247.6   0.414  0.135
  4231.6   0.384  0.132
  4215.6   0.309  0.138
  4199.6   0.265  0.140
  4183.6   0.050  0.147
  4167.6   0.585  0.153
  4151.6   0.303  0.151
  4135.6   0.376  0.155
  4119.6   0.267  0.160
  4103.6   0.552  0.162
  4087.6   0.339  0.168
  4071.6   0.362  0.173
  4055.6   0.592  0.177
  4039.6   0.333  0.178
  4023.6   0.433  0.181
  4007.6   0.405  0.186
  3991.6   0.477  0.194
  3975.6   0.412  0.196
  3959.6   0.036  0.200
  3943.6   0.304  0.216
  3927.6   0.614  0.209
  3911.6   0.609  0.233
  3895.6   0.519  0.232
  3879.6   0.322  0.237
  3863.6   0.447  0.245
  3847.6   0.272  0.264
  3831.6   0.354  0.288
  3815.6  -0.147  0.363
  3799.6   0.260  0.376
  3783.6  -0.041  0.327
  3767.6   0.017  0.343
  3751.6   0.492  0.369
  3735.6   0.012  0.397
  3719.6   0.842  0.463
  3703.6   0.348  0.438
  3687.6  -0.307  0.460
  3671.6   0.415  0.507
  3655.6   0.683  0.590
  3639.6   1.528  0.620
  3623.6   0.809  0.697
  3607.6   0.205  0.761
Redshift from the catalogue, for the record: 1.37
